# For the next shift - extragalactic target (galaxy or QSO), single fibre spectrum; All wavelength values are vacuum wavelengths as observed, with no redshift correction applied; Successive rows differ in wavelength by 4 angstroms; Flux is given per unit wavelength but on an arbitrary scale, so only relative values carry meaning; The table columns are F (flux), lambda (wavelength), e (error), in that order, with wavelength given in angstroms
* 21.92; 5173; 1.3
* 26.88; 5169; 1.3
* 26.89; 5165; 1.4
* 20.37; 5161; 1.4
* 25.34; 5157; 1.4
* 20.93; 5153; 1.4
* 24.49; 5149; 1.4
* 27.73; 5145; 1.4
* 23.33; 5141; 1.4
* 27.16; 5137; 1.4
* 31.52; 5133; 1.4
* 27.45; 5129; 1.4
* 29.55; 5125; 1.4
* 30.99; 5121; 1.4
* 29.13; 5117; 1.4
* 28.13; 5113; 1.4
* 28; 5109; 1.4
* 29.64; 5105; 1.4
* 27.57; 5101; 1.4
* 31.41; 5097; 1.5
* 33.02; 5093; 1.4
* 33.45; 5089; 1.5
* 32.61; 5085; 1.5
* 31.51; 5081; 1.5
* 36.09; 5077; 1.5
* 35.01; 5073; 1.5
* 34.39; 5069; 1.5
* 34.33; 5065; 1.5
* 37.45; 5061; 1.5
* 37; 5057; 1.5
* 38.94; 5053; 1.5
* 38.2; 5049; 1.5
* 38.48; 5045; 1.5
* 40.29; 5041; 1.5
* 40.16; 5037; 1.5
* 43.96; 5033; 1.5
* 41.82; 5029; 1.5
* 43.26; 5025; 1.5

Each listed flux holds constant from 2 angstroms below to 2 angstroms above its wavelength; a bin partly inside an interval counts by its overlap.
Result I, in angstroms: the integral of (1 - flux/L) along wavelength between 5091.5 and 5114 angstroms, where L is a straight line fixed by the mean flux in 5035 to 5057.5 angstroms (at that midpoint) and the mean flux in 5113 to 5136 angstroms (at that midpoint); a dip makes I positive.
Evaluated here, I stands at 1.8 angstroms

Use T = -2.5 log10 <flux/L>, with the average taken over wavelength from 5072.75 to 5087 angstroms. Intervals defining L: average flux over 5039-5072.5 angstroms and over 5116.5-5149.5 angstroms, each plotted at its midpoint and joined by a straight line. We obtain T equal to 0.02 mag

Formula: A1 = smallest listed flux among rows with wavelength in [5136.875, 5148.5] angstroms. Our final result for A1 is 23.33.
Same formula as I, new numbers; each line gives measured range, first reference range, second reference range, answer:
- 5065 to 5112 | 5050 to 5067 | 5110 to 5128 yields 1.6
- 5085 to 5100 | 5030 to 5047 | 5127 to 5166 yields 0.4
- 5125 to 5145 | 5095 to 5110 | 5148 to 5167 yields -1.3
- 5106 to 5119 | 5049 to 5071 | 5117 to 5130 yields 0.9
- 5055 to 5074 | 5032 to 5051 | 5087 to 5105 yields 0.3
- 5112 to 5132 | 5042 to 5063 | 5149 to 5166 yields -0.7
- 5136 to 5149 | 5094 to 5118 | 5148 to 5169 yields -0.1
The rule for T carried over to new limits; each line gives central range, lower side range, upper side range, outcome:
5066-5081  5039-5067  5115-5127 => 0.02 mag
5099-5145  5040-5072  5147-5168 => 0.00 mag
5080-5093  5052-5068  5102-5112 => -0.02 mag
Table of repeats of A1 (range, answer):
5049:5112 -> 27.57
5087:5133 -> 27.45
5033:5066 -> 34.33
